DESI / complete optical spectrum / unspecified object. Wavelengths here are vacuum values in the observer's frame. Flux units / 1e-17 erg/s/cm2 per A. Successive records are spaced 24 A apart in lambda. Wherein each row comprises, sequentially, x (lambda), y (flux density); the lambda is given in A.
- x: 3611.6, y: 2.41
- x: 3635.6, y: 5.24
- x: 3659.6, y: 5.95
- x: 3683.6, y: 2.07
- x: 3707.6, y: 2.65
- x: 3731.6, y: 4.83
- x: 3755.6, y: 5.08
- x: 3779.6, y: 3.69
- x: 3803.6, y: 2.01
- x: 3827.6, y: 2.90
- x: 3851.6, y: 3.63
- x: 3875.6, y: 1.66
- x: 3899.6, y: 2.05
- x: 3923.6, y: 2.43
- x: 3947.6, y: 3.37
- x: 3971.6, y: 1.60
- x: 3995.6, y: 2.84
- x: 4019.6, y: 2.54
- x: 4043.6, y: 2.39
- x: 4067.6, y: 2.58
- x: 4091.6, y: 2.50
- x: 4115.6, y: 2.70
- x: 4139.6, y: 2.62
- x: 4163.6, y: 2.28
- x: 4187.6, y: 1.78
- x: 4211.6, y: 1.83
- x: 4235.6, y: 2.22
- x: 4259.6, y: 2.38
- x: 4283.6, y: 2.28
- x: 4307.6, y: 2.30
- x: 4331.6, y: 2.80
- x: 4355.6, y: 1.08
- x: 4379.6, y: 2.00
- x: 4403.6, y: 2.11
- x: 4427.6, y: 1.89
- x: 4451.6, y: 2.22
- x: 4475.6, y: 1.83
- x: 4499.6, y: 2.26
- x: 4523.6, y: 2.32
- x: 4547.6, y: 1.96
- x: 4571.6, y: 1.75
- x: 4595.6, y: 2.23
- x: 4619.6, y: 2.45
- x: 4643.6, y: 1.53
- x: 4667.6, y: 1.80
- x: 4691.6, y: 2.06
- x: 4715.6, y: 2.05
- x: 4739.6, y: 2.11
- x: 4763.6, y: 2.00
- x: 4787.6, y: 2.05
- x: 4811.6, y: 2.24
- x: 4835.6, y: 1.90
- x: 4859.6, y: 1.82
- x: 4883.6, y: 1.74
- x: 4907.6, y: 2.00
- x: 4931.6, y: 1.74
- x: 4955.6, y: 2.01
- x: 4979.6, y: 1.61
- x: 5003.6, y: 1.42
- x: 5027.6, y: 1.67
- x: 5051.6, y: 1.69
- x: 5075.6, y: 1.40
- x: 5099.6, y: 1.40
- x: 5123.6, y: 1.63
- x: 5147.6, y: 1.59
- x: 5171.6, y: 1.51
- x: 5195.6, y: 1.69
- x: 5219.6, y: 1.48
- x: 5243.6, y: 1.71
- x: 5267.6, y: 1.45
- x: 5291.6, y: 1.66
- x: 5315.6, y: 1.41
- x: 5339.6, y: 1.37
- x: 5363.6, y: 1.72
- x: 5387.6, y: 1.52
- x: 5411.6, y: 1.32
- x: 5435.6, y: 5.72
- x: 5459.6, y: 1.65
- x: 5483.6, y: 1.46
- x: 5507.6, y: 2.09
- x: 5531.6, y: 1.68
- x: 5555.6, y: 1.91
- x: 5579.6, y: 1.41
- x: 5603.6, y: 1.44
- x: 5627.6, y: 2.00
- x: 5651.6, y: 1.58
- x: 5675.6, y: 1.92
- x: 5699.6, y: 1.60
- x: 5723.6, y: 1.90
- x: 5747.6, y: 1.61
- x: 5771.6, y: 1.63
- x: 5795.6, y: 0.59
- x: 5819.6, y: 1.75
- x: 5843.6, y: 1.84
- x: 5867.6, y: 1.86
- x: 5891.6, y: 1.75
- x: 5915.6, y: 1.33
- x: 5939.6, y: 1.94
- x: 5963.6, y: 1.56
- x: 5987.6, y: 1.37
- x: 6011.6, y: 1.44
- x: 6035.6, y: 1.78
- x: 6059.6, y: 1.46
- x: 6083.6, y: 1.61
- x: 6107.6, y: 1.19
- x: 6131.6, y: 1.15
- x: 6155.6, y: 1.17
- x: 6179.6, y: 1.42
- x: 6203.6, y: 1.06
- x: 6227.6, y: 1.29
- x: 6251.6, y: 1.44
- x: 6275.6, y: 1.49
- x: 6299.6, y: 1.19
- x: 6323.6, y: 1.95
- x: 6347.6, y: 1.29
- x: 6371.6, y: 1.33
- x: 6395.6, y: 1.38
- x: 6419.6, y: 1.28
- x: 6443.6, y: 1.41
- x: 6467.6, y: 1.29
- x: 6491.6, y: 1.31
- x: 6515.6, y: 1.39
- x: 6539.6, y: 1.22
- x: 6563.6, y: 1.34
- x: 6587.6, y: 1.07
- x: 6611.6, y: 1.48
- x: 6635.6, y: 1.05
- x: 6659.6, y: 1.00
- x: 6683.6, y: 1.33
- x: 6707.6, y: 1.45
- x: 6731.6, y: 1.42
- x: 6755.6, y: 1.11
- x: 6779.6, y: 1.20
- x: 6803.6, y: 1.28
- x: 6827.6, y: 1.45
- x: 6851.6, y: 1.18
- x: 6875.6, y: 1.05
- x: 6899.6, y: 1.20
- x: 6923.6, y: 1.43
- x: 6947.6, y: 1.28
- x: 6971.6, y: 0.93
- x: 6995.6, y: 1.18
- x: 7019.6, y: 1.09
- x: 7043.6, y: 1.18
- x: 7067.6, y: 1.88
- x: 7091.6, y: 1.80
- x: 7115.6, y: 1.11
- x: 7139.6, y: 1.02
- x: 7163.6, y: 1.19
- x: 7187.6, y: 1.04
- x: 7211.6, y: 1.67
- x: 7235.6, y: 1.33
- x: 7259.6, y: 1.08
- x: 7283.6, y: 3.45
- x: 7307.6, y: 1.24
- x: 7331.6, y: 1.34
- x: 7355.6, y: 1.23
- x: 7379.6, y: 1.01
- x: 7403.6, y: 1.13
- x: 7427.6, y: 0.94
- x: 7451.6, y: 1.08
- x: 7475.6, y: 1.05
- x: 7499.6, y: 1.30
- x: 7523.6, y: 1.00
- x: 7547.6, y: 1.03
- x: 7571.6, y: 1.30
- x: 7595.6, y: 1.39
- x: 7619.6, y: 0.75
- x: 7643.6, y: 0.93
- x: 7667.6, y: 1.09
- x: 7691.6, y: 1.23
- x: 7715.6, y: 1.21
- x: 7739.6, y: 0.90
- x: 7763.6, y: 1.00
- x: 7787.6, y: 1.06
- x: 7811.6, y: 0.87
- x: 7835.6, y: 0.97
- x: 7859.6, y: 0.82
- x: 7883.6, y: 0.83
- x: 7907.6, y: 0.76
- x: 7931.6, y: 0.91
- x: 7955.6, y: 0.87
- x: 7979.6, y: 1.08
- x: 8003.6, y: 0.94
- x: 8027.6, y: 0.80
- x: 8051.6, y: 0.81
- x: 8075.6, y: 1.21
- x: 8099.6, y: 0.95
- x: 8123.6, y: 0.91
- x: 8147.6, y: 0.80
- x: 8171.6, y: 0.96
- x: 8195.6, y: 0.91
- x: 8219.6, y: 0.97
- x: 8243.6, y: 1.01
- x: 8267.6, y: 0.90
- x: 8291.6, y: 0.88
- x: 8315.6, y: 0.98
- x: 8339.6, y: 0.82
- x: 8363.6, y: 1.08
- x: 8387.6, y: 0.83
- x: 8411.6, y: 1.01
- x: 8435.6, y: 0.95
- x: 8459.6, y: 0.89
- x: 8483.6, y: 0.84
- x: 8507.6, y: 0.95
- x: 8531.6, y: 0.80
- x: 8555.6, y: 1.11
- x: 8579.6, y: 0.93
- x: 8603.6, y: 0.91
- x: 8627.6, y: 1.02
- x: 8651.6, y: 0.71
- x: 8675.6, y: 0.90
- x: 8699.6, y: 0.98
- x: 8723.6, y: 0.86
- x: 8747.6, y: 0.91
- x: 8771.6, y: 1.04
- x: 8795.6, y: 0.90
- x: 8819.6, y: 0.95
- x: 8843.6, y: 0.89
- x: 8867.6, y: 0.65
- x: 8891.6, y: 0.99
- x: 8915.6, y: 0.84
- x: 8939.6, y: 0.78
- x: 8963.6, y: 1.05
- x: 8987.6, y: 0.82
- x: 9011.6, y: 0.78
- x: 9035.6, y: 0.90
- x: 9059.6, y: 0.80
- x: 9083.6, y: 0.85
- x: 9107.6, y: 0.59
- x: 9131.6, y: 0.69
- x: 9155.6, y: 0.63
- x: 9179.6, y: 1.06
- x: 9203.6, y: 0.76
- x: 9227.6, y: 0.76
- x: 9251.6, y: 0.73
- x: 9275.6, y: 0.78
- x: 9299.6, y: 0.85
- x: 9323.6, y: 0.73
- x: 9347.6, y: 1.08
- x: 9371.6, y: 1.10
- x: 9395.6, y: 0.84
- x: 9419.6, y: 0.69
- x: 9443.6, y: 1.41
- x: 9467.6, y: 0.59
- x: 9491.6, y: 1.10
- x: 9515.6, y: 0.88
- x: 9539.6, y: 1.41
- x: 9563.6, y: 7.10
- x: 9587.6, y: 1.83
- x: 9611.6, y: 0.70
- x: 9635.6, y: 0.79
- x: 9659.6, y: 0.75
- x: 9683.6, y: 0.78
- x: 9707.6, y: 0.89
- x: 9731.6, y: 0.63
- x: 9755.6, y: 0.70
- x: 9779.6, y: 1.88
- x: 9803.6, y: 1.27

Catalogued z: 0.456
